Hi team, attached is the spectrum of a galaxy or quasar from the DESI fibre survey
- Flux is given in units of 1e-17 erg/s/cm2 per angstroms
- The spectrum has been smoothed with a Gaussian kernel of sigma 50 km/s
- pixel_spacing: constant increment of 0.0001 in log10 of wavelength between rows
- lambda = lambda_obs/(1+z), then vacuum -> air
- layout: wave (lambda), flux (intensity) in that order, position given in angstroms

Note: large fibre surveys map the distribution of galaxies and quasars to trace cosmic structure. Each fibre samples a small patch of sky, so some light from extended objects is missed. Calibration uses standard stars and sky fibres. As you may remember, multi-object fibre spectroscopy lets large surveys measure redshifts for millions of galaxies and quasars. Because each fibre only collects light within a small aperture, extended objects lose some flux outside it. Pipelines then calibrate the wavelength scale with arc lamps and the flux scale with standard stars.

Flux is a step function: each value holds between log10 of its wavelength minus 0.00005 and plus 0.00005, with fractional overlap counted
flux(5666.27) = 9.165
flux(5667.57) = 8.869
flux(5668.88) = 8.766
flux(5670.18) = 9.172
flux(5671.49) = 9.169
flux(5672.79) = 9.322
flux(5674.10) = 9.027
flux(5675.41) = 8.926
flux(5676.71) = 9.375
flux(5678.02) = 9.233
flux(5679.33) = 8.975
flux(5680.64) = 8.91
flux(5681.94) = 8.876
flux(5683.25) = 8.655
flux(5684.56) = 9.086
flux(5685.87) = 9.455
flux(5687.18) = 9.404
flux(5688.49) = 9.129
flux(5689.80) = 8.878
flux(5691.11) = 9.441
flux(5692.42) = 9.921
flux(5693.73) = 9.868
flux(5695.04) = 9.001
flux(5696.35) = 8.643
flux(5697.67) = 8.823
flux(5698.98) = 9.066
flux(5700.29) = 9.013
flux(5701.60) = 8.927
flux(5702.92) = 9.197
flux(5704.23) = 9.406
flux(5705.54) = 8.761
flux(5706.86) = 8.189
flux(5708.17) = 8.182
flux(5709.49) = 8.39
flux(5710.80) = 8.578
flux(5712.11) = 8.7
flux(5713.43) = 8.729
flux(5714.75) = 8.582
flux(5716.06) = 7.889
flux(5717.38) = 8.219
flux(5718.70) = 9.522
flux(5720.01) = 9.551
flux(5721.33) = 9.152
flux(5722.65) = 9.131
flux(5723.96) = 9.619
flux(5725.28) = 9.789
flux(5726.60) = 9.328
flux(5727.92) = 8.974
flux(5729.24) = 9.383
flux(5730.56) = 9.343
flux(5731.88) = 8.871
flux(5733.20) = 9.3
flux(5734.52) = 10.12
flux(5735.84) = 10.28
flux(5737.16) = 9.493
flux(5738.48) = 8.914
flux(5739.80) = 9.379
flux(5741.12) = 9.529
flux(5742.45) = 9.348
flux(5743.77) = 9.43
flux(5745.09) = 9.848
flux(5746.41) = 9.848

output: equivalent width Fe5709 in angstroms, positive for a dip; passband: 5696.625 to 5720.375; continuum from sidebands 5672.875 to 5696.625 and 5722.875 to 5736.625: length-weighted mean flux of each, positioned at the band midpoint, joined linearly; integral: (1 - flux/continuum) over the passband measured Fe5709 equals 1.5 angstroms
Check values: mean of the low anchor 9.17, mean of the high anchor 9.49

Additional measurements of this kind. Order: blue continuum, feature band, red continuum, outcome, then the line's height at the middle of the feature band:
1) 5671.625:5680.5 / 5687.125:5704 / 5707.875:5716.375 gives -0.8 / 8.77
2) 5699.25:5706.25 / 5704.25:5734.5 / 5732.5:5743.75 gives 1.1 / 9.28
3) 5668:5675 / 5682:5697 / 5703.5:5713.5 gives -0.6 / 8.85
